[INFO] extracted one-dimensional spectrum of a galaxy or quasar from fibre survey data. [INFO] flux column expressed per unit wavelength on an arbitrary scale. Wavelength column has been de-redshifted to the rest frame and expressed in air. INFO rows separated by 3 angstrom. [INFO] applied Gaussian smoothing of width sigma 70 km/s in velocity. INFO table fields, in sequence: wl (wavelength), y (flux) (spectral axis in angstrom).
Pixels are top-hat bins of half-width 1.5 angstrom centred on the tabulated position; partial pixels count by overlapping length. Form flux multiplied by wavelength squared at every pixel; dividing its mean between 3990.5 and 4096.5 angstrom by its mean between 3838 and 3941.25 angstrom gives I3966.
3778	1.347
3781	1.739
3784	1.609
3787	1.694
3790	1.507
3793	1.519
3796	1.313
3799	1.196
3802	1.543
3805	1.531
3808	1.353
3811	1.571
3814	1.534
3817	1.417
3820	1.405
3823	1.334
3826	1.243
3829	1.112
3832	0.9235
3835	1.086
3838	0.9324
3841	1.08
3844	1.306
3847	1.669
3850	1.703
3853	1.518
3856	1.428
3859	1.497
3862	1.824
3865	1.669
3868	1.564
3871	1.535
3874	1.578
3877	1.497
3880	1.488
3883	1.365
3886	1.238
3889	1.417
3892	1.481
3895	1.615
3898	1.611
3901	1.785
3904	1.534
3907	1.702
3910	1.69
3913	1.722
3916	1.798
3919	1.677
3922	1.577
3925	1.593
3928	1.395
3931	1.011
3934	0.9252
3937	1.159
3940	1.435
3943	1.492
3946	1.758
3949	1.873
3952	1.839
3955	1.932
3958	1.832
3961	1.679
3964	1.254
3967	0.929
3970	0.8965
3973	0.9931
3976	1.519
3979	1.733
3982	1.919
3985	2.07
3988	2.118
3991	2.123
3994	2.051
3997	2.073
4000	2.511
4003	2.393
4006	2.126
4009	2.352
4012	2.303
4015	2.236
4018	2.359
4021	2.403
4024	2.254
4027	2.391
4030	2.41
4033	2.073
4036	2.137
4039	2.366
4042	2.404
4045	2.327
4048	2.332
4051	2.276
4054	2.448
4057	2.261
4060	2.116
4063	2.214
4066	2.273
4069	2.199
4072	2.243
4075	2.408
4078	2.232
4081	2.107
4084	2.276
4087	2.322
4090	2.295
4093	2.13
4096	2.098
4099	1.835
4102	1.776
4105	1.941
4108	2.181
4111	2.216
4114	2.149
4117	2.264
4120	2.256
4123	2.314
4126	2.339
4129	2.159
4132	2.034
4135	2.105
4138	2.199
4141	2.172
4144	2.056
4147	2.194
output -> 1.6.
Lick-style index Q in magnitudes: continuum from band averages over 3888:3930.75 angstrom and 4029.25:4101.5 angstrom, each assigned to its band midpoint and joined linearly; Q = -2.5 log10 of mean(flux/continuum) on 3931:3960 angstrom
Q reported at 0.13 mag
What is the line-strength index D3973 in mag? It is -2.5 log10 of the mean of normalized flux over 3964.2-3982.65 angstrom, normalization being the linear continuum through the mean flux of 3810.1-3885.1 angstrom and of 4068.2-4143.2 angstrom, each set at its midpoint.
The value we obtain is 0.34 mag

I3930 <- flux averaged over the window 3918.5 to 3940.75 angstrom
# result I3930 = 1.33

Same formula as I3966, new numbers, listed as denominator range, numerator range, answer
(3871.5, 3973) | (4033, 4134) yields 1.59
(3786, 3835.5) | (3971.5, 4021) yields 1.66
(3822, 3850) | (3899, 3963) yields 1.38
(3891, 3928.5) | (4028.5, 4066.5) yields 1.49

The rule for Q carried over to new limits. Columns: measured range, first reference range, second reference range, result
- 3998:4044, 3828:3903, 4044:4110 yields -0.16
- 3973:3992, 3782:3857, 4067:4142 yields 0.00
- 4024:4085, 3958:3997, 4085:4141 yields -0.18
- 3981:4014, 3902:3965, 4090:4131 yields -0.23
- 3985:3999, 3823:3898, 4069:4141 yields -0.16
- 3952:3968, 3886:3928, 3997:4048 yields 0.22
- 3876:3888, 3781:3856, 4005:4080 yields 0.18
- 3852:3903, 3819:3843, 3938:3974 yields -0.21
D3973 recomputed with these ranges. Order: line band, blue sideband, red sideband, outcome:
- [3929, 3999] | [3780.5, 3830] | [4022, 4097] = 0.225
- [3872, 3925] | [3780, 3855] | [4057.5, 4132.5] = 0.032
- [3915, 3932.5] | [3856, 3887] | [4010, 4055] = 0.184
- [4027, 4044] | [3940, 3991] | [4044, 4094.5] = -0.118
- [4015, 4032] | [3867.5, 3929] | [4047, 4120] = -0.178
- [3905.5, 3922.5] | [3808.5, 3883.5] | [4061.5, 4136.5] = -0.056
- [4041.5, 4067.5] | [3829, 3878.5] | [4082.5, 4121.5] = -0.150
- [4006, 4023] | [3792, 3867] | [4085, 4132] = -0.216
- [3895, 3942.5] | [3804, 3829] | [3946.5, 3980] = -0.029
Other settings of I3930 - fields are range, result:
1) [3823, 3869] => 1.37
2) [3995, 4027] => 2.3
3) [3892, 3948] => 1.53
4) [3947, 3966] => 1.71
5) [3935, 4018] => 1.8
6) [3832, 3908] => 1.47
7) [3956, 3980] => 1.36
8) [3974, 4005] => 2.04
